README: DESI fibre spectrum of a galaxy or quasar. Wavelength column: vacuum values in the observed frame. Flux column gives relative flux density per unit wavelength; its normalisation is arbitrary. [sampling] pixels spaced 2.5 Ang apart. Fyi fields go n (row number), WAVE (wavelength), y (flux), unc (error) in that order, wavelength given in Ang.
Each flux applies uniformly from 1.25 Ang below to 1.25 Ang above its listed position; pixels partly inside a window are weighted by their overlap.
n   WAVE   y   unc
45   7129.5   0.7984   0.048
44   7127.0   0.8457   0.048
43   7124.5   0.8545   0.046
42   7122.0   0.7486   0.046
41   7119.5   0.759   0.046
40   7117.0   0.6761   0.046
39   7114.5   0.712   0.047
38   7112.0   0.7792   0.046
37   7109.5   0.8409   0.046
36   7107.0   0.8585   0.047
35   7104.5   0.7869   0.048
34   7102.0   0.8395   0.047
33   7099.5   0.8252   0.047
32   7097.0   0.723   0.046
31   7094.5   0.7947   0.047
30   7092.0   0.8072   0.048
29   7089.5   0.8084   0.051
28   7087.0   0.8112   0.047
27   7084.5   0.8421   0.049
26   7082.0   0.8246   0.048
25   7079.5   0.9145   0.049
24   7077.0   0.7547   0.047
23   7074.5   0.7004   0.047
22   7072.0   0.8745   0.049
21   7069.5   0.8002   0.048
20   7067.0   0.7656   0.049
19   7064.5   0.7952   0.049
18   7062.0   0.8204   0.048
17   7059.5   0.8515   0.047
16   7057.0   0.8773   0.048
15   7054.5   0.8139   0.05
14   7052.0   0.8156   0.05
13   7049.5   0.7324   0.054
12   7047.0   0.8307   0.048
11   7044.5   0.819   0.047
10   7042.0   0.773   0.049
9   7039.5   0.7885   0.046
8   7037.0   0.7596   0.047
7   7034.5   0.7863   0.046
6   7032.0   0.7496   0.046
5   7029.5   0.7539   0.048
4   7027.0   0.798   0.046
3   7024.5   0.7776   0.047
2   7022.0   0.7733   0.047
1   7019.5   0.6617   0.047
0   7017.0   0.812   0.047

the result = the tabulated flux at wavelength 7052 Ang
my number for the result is 0.8156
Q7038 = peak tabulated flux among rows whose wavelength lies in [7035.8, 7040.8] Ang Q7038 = 0.7885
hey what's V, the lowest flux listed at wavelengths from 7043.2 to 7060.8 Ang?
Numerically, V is 0.7324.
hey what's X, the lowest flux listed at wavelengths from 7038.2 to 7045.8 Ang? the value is 0.773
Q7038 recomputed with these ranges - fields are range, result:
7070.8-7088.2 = 0.9145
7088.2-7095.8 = 0.8084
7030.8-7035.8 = 0.7863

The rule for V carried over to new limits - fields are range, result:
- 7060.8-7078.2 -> 0.7004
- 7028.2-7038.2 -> 0.7496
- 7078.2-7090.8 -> 0.8084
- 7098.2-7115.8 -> 0.712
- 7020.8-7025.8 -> 0.7733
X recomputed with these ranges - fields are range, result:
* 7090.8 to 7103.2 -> 0.723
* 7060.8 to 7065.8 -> 0.7952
